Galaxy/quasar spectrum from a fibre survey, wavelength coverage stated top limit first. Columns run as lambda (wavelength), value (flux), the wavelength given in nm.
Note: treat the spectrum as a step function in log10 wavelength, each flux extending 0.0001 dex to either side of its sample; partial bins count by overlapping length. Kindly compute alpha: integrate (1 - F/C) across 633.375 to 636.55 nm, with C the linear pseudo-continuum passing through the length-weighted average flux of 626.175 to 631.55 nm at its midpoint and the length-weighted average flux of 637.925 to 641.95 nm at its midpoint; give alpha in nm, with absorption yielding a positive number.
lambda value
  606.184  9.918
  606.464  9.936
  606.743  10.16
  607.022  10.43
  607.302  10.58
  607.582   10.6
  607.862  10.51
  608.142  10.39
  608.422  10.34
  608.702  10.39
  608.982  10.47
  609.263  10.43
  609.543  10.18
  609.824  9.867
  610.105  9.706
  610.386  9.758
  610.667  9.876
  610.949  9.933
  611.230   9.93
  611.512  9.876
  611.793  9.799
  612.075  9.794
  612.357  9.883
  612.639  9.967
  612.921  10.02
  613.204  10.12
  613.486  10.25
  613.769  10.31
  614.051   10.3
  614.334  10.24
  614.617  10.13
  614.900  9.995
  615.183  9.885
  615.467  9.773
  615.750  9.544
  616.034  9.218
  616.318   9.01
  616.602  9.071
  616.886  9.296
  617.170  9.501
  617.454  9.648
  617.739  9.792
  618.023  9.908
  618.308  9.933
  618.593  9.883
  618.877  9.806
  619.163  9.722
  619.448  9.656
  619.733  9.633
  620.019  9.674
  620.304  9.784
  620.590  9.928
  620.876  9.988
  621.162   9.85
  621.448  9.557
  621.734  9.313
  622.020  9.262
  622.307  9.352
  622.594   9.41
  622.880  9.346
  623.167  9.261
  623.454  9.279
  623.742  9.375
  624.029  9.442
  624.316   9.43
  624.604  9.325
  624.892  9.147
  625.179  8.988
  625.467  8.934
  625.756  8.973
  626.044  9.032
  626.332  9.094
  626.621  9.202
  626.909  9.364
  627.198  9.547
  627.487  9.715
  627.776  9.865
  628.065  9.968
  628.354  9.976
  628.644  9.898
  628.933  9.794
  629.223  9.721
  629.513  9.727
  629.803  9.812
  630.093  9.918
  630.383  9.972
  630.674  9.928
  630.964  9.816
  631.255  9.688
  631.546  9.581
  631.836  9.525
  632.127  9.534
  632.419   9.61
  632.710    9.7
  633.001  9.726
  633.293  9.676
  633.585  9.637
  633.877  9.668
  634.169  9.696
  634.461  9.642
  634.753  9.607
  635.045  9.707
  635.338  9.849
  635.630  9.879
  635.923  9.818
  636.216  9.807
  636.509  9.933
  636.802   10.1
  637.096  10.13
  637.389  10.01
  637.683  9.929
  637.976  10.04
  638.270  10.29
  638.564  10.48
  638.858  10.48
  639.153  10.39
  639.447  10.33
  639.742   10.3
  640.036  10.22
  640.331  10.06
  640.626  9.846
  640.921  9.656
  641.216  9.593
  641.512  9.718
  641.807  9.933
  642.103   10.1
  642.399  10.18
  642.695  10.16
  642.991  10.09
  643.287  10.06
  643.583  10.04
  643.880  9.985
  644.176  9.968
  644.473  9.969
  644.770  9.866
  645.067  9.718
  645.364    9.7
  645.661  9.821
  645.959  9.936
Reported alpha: 0.059 nm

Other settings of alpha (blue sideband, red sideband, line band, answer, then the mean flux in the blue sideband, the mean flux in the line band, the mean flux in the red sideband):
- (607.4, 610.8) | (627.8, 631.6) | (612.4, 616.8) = 0.116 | 10.2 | 9.85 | 9.84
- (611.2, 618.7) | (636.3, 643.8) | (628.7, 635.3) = 0.182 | 9.81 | 9.72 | 10.1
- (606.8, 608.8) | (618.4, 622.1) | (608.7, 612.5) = 0.114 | 10.5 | 9.98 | 9.71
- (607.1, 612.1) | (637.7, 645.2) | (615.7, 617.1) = 0.125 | 10.1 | 9.22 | 10.1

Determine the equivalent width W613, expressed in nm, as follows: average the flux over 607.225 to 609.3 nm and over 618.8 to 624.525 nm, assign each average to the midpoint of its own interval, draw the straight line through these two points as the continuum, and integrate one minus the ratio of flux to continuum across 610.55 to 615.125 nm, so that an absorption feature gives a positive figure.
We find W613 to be 0.06 nm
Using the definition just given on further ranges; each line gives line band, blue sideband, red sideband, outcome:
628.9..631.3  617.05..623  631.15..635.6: -0.040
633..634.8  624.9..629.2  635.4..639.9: 0.041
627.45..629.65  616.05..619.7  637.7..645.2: -0.008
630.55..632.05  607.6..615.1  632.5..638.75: 0.033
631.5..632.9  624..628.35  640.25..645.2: -0.004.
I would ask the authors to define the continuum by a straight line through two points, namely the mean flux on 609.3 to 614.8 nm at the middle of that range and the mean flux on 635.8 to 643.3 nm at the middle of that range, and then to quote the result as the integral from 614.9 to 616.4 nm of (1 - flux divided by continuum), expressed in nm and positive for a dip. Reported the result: 0.07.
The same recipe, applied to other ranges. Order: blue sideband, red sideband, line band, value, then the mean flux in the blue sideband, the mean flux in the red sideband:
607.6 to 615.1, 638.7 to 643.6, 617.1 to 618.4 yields 0.04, 10.1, 10.1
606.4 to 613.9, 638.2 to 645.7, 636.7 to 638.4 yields -0.01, 10.1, 10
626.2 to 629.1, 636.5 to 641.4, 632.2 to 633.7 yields 0.03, 9.65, 10.1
